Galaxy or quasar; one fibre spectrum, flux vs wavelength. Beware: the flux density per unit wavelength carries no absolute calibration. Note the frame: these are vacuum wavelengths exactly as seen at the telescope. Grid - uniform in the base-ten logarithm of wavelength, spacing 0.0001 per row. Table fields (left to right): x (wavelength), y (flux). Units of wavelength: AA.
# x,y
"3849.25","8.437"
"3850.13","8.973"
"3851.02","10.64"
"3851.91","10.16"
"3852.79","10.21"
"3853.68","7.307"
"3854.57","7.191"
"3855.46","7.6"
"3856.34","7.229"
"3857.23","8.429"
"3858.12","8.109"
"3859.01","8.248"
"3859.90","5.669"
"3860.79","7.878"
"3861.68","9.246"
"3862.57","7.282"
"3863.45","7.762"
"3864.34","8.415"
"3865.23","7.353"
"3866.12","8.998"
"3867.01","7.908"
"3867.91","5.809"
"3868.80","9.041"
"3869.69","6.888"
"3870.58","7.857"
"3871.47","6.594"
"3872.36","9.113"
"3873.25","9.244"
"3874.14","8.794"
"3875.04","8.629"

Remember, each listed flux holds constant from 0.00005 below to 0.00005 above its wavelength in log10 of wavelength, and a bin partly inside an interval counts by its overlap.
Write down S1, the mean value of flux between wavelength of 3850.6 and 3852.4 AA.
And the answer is 10.4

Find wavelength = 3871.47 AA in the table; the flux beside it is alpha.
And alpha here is 6.594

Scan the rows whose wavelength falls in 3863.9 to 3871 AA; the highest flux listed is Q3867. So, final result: 9.041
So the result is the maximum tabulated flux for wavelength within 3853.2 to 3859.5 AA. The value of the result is 8.429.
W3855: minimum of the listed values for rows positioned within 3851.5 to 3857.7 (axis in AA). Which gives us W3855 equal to 7.191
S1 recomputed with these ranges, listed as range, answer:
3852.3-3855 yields 8.28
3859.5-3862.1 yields 7.61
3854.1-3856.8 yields 7.35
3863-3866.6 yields 8.15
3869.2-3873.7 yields 7.97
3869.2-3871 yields 7.42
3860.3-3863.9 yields 8.03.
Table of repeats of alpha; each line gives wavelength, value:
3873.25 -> 9.244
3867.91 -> 5.809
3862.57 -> 7.282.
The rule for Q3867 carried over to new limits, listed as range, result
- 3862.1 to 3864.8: 8.415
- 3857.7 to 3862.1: 9.246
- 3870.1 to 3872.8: 9.113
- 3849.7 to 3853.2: 10.64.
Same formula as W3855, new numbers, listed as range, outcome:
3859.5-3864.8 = 5.669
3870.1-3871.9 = 6.594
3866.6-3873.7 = 5.809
